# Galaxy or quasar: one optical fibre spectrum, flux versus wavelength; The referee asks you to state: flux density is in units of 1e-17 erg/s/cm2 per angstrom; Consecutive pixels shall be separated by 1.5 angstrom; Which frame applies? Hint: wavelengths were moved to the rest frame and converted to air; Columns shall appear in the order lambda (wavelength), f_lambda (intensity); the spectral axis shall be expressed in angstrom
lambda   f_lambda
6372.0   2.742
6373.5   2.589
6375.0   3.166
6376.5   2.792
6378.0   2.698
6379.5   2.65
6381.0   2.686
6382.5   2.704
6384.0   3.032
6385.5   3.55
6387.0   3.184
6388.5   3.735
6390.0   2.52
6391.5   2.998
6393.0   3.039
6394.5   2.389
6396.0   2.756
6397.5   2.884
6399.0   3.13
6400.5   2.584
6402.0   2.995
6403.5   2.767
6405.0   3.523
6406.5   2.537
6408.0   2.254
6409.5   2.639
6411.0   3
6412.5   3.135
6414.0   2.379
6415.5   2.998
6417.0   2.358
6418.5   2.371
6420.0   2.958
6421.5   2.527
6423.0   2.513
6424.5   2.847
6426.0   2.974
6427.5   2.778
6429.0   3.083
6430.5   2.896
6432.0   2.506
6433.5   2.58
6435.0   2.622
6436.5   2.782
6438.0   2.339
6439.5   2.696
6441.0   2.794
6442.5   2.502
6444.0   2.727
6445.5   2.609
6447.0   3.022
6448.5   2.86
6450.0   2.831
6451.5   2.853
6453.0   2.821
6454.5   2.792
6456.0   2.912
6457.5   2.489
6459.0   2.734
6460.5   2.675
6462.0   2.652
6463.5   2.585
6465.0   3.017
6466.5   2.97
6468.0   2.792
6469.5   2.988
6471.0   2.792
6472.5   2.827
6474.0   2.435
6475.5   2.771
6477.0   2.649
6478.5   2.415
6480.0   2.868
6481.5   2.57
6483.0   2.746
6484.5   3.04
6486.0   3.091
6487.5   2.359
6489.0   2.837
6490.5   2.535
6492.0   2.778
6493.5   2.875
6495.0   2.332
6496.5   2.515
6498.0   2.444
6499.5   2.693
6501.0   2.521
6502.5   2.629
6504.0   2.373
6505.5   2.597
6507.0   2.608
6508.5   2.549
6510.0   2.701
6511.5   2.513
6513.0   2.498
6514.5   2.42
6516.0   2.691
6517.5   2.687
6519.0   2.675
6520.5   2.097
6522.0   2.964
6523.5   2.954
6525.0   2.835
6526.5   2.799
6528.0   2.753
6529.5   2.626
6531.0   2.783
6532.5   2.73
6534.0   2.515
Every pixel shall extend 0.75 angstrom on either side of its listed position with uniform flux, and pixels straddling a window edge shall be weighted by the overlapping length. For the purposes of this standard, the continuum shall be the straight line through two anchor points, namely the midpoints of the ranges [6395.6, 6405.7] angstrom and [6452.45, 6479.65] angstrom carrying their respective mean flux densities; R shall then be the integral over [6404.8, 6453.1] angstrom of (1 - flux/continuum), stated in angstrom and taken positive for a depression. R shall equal 2.25 angstrom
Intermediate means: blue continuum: 2.95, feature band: 2.73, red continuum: 2.74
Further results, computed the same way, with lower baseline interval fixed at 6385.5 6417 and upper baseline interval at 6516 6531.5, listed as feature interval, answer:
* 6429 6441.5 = 0.69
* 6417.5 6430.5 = 0.41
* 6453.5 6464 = 0.39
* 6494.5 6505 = 0.91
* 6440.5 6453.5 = 0.17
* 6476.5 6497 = 0.55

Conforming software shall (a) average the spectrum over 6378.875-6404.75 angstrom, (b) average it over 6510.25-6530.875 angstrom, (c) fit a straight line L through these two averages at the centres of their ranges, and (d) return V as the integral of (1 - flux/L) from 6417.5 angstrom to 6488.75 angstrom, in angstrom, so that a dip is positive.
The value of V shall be 1.6 angstrom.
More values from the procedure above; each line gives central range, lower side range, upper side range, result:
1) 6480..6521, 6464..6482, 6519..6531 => 1.9 angstrom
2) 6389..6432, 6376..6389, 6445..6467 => 2.0 angstrom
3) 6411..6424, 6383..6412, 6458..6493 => 0.9 angstrom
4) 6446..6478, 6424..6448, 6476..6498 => -0.9 angstrom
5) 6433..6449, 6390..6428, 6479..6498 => 0.3 angstrom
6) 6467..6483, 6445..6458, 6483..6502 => 0.1 angstrom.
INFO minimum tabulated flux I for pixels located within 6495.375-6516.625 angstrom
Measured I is 2.373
